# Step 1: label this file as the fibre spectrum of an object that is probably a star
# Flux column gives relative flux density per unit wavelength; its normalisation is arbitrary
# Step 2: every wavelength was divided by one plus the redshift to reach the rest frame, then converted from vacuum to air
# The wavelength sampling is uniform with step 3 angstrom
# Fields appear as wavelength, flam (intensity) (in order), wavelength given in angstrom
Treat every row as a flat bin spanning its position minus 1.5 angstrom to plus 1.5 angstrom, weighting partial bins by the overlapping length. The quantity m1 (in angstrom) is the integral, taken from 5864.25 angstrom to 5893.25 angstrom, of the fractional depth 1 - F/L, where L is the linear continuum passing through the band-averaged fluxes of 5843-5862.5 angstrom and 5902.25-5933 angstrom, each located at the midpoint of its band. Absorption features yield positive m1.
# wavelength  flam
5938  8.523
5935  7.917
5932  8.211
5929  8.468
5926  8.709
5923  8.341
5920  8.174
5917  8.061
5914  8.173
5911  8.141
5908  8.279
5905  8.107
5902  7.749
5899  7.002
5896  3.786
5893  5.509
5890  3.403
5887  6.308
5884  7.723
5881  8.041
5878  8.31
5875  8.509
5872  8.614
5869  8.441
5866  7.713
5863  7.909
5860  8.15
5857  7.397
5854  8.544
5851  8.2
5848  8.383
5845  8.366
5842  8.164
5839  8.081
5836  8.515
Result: 3.0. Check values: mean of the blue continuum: 8.16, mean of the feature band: 7.34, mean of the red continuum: 8.25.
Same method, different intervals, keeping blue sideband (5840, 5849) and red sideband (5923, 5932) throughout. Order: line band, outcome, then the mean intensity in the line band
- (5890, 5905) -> 4.4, 5.96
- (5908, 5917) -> 0.3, 8.16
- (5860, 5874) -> 0.3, 8.18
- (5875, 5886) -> 0.5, 8.01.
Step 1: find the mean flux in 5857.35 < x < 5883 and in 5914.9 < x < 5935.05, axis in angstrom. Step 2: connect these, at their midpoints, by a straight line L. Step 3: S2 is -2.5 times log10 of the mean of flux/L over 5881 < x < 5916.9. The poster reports 0.20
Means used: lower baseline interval 8.16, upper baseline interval 8.29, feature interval 6.85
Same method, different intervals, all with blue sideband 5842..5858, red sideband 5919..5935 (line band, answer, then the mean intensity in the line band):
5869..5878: -0.03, 8.5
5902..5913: 0.03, 8.12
